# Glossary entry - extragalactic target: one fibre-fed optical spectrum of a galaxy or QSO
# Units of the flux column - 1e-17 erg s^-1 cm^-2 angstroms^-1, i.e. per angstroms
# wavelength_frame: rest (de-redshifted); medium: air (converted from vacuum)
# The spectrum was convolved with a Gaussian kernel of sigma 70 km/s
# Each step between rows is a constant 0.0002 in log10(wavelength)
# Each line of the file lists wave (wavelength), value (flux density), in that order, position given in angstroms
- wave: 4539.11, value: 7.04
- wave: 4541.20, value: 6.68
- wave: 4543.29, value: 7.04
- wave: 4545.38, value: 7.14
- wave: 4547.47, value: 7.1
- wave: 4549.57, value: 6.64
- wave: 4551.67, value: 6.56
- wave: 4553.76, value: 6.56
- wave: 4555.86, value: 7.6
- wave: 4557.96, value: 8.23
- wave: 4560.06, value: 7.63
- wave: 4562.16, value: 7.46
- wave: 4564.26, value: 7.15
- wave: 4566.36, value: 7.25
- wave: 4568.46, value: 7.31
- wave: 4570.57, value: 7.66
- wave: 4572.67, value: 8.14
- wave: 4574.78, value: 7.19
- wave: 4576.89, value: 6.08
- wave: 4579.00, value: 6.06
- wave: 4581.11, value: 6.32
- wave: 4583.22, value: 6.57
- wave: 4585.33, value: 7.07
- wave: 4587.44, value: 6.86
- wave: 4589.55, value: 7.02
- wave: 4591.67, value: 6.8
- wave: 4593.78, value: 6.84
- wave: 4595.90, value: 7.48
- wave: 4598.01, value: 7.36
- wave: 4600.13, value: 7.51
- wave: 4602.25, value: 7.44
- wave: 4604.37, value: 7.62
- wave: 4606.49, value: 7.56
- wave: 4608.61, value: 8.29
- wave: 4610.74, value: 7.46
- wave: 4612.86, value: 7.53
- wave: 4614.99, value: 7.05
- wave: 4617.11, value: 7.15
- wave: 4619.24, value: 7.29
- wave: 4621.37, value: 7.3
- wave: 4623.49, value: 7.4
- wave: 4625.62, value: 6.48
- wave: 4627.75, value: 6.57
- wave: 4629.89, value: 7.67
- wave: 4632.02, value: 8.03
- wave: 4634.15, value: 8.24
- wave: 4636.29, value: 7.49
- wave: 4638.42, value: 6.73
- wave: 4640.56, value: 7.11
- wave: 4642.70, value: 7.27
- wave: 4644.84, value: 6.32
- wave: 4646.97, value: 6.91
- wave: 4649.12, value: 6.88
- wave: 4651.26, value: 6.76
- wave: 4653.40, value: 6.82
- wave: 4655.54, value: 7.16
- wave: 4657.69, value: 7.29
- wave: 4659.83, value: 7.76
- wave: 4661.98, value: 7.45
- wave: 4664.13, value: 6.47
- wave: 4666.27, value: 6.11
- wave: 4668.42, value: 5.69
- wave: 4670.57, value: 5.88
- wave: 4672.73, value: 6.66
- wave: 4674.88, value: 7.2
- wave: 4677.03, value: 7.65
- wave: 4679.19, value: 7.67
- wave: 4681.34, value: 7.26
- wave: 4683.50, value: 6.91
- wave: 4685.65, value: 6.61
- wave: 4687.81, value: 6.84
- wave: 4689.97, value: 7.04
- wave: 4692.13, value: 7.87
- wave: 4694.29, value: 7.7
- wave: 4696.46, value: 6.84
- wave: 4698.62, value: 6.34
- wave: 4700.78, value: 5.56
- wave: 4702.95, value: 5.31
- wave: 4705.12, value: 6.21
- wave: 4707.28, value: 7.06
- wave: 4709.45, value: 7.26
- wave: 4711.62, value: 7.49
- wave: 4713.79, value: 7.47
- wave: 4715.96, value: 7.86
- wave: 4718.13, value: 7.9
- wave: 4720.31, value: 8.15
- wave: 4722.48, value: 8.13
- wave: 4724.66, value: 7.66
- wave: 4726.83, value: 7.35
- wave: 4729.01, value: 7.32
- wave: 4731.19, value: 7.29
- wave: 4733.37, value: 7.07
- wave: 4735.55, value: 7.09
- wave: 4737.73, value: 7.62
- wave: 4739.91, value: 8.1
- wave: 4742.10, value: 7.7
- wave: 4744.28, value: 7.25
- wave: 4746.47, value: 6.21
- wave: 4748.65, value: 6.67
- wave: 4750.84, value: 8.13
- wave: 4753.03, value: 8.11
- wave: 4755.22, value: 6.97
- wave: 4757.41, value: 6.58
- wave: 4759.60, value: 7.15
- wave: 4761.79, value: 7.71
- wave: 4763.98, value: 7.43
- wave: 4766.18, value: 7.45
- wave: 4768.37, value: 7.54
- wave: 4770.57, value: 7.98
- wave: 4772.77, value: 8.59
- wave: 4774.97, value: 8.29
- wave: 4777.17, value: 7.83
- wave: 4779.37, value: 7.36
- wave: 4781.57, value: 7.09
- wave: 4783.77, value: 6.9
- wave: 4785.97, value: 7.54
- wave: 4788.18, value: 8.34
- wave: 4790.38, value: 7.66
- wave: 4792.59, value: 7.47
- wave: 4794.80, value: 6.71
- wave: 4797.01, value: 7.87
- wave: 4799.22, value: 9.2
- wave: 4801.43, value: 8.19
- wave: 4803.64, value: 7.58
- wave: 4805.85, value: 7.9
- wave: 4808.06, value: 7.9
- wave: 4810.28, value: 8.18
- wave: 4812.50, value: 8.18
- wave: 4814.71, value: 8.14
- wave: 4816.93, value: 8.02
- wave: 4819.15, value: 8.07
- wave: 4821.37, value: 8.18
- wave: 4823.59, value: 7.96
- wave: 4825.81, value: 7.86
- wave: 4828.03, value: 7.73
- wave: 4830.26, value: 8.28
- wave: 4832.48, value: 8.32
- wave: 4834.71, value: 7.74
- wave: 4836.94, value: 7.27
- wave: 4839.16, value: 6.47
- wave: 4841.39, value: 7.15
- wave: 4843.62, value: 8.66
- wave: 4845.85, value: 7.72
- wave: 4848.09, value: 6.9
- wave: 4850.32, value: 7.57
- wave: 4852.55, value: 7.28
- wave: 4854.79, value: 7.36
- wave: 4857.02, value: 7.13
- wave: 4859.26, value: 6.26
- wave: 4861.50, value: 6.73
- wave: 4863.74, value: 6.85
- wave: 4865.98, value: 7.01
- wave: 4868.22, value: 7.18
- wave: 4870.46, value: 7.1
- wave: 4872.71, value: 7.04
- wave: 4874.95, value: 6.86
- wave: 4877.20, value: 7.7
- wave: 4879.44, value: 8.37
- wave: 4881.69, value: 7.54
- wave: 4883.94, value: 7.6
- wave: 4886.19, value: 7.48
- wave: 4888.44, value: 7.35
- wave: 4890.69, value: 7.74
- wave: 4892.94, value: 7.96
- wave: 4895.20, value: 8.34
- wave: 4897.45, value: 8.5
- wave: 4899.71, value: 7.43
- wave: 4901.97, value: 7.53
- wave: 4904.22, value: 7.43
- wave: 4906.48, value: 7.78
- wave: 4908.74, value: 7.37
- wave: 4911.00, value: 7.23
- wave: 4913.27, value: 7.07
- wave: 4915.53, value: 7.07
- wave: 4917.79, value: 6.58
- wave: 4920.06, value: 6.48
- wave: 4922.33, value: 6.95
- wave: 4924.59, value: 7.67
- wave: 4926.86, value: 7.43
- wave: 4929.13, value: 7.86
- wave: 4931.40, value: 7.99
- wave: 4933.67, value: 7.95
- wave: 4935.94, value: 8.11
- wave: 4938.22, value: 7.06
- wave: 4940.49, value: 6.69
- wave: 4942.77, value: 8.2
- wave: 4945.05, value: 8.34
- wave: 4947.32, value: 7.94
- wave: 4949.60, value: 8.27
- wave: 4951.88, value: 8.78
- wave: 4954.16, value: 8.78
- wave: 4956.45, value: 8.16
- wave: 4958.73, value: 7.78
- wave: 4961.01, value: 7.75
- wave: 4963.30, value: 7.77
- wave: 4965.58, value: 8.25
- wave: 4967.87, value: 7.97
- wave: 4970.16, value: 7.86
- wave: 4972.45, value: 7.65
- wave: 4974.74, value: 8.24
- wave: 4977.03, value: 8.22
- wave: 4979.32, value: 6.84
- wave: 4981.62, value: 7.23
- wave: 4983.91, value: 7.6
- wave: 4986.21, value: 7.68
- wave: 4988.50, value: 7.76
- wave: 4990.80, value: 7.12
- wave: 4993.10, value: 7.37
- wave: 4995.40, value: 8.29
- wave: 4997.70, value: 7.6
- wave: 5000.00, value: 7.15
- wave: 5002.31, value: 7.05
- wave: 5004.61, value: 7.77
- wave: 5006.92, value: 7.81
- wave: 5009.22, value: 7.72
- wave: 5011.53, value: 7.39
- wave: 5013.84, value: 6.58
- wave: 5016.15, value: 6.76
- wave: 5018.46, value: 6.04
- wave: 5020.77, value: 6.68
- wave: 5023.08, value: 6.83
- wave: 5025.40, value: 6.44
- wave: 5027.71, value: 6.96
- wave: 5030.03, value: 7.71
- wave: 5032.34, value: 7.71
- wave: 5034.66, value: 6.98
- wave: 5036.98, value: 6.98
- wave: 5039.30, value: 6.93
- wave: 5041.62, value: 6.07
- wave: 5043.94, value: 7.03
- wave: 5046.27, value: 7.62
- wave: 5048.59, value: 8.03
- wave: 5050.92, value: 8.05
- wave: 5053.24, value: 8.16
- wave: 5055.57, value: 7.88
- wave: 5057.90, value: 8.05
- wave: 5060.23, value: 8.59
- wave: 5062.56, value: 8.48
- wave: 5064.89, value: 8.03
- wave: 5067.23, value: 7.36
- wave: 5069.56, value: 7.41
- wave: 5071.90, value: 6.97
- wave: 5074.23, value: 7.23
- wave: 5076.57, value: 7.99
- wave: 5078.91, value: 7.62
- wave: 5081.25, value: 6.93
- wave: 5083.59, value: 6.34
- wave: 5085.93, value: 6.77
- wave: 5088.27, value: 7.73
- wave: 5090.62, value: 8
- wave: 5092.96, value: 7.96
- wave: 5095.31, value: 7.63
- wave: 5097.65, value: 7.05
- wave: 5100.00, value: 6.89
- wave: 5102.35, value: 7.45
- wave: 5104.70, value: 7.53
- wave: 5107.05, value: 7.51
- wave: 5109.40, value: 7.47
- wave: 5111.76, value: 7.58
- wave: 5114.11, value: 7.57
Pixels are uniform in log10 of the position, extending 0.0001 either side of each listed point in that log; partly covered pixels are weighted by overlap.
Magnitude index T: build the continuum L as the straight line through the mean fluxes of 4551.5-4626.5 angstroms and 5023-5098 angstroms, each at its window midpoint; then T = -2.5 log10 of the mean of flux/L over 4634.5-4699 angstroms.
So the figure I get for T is 0.04 mag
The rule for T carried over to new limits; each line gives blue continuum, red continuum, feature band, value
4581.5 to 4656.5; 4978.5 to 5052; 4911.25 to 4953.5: -0.05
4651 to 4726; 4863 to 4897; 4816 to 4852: -0.05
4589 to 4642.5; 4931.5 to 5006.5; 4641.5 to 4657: 0.08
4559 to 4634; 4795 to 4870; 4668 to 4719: 0.07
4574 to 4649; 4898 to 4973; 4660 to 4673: 0.12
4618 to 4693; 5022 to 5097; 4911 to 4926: 0.05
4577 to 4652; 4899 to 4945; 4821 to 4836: -0.09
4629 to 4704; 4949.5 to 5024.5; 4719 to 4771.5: -0.05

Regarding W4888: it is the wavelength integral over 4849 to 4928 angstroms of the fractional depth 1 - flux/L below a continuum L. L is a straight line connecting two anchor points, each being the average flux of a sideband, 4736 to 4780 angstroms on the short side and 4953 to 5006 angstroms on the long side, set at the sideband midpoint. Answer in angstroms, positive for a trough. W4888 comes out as 3.2 angstroms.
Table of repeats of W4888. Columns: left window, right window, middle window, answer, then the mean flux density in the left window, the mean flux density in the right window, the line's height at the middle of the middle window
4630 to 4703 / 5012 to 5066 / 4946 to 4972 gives -3.06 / 6.97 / 7.33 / 7.25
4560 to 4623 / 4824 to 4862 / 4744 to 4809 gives -1.74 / 7.21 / 7.46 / 7.39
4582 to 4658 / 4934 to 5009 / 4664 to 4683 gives 1.40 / 7.2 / 7.78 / 7.29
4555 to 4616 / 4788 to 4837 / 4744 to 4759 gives 1.24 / 7.26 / 7.95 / 7.77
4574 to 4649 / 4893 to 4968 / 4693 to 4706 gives 1.68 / 7.14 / 7.71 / 7.3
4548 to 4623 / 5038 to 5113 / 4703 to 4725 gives -0.39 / 7.2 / 7.51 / 7.28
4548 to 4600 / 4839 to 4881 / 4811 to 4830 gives -2.12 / 7.08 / 7.25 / 7.23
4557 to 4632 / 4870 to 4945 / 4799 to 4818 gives -1.71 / 7.23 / 7.51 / 7.42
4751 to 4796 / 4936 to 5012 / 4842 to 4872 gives 1.69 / 7.55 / 7.77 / 7.64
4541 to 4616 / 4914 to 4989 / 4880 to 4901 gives -0.42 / 7.18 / 7.72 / 7.63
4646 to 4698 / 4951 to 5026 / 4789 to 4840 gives -4.56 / 6.97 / 7.54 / 7.23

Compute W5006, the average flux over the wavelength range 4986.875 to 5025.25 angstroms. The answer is 7.23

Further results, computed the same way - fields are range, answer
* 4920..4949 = 7.65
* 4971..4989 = 7.65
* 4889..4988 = 7.71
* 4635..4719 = 6.95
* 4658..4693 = 6.95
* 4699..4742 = 7.25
